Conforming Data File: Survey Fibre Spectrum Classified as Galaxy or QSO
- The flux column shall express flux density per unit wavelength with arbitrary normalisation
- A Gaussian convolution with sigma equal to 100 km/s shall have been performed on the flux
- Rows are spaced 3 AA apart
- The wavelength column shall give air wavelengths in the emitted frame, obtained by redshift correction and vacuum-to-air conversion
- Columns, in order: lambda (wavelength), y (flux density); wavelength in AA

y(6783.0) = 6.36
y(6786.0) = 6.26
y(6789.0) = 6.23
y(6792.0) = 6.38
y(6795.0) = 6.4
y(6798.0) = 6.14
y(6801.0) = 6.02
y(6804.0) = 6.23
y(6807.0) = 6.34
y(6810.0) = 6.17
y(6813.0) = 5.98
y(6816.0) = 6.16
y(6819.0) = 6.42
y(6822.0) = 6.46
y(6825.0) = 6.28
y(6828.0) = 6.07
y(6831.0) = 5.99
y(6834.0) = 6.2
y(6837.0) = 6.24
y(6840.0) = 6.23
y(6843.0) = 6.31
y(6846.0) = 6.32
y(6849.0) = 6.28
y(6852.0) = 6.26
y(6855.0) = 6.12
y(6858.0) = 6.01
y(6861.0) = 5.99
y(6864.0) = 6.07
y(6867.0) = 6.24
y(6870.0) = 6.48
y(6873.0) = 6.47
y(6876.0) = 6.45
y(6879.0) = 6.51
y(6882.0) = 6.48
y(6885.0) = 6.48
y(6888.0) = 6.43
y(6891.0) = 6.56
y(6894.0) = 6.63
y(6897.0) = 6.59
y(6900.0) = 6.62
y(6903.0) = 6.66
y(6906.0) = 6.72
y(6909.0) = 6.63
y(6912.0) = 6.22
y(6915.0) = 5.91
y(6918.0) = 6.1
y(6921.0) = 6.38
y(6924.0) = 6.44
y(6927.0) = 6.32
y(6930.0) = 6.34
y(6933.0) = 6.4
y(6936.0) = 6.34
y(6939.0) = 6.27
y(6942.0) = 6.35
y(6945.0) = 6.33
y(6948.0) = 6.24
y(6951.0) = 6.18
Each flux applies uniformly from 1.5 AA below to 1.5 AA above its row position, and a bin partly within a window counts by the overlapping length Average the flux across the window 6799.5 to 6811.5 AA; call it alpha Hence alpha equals 6.19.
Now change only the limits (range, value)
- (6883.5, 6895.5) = 6.53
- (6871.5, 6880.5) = 6.48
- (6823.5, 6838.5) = 6.16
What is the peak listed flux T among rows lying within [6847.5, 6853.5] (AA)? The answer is 6.28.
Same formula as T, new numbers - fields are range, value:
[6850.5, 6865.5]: 6.26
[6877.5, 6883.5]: 6.51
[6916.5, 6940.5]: 6.44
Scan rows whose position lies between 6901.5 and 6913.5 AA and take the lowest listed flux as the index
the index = 6.22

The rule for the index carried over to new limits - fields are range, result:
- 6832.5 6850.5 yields 6.2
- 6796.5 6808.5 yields 6.02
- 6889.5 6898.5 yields 6.56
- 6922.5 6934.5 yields 6.32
